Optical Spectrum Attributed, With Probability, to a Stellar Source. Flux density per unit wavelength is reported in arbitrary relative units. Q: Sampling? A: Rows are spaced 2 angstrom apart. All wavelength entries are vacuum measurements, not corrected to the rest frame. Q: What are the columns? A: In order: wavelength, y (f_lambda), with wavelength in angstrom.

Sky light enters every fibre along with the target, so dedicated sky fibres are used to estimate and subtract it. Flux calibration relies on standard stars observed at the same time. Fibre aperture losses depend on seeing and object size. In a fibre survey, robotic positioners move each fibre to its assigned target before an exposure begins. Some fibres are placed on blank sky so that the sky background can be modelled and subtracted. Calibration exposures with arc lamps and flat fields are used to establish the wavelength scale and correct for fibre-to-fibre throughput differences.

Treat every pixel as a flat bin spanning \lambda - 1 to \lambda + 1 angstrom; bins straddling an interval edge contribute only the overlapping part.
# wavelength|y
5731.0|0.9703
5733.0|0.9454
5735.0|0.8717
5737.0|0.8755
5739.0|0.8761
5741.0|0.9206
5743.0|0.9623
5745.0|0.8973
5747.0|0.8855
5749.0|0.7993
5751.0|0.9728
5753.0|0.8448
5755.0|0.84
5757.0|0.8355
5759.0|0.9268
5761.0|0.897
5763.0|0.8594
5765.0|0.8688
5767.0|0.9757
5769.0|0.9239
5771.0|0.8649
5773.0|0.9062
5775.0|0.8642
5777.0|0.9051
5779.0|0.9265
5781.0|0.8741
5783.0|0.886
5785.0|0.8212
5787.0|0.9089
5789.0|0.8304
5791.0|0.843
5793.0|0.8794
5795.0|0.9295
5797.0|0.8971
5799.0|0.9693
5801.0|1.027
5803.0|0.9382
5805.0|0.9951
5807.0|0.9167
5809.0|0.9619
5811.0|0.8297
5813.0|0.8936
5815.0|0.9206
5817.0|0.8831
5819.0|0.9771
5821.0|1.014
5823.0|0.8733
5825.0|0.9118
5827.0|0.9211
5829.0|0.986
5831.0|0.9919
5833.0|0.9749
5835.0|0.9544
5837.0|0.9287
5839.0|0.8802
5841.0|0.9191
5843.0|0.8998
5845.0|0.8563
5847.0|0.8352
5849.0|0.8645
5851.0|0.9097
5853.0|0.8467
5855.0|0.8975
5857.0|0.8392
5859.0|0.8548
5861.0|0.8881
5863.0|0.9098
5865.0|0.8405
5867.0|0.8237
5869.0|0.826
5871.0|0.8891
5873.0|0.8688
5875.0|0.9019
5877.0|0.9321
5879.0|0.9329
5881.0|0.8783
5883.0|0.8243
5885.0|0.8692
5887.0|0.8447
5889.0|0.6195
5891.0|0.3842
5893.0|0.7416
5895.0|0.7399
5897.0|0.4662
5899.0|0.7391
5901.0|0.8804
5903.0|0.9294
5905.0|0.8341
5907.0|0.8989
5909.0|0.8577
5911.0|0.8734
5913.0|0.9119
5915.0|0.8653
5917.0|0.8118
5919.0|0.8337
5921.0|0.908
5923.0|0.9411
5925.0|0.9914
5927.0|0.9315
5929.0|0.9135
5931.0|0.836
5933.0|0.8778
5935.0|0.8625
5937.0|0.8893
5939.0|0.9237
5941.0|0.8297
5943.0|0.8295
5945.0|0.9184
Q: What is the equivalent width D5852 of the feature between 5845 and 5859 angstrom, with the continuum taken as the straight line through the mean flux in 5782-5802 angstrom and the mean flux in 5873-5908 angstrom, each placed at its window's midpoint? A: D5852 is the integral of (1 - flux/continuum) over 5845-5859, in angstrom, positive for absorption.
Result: -0.5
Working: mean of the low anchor 0.899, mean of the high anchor 0.791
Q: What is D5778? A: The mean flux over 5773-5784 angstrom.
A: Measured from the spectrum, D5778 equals 0.893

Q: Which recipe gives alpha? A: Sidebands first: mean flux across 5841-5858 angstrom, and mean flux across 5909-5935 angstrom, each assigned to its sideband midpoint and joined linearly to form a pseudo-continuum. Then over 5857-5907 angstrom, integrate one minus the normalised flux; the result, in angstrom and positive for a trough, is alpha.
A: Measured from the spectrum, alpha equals 3.8 angstrom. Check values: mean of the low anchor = 0.872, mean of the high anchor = 0.889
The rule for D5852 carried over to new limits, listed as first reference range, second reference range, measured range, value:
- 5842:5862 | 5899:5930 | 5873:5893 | 1.8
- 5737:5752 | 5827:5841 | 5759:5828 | 1.3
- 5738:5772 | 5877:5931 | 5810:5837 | -2.3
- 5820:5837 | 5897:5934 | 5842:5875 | 2.0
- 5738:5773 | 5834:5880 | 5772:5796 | 0.2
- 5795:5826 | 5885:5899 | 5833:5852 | -1.7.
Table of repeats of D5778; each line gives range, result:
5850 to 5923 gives 0.831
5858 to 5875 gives 0.865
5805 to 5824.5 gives 0.923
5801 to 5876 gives 0.905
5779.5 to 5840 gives 0.921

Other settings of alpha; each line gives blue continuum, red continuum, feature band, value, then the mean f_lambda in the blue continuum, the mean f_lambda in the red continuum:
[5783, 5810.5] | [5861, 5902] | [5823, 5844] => -1.70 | 0.914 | 0.798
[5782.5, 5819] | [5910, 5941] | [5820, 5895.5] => 2.90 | 0.909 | 0.889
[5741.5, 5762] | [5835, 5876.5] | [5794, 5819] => -1.43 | 0.887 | 0.877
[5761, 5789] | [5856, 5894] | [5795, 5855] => -4.62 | 0.889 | 0.825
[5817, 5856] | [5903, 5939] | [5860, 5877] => 0.63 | 0.917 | 0.887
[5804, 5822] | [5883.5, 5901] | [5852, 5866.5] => -1.37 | 0.932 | 0.692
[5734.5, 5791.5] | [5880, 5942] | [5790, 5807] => -1.21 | 0.885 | 0.829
